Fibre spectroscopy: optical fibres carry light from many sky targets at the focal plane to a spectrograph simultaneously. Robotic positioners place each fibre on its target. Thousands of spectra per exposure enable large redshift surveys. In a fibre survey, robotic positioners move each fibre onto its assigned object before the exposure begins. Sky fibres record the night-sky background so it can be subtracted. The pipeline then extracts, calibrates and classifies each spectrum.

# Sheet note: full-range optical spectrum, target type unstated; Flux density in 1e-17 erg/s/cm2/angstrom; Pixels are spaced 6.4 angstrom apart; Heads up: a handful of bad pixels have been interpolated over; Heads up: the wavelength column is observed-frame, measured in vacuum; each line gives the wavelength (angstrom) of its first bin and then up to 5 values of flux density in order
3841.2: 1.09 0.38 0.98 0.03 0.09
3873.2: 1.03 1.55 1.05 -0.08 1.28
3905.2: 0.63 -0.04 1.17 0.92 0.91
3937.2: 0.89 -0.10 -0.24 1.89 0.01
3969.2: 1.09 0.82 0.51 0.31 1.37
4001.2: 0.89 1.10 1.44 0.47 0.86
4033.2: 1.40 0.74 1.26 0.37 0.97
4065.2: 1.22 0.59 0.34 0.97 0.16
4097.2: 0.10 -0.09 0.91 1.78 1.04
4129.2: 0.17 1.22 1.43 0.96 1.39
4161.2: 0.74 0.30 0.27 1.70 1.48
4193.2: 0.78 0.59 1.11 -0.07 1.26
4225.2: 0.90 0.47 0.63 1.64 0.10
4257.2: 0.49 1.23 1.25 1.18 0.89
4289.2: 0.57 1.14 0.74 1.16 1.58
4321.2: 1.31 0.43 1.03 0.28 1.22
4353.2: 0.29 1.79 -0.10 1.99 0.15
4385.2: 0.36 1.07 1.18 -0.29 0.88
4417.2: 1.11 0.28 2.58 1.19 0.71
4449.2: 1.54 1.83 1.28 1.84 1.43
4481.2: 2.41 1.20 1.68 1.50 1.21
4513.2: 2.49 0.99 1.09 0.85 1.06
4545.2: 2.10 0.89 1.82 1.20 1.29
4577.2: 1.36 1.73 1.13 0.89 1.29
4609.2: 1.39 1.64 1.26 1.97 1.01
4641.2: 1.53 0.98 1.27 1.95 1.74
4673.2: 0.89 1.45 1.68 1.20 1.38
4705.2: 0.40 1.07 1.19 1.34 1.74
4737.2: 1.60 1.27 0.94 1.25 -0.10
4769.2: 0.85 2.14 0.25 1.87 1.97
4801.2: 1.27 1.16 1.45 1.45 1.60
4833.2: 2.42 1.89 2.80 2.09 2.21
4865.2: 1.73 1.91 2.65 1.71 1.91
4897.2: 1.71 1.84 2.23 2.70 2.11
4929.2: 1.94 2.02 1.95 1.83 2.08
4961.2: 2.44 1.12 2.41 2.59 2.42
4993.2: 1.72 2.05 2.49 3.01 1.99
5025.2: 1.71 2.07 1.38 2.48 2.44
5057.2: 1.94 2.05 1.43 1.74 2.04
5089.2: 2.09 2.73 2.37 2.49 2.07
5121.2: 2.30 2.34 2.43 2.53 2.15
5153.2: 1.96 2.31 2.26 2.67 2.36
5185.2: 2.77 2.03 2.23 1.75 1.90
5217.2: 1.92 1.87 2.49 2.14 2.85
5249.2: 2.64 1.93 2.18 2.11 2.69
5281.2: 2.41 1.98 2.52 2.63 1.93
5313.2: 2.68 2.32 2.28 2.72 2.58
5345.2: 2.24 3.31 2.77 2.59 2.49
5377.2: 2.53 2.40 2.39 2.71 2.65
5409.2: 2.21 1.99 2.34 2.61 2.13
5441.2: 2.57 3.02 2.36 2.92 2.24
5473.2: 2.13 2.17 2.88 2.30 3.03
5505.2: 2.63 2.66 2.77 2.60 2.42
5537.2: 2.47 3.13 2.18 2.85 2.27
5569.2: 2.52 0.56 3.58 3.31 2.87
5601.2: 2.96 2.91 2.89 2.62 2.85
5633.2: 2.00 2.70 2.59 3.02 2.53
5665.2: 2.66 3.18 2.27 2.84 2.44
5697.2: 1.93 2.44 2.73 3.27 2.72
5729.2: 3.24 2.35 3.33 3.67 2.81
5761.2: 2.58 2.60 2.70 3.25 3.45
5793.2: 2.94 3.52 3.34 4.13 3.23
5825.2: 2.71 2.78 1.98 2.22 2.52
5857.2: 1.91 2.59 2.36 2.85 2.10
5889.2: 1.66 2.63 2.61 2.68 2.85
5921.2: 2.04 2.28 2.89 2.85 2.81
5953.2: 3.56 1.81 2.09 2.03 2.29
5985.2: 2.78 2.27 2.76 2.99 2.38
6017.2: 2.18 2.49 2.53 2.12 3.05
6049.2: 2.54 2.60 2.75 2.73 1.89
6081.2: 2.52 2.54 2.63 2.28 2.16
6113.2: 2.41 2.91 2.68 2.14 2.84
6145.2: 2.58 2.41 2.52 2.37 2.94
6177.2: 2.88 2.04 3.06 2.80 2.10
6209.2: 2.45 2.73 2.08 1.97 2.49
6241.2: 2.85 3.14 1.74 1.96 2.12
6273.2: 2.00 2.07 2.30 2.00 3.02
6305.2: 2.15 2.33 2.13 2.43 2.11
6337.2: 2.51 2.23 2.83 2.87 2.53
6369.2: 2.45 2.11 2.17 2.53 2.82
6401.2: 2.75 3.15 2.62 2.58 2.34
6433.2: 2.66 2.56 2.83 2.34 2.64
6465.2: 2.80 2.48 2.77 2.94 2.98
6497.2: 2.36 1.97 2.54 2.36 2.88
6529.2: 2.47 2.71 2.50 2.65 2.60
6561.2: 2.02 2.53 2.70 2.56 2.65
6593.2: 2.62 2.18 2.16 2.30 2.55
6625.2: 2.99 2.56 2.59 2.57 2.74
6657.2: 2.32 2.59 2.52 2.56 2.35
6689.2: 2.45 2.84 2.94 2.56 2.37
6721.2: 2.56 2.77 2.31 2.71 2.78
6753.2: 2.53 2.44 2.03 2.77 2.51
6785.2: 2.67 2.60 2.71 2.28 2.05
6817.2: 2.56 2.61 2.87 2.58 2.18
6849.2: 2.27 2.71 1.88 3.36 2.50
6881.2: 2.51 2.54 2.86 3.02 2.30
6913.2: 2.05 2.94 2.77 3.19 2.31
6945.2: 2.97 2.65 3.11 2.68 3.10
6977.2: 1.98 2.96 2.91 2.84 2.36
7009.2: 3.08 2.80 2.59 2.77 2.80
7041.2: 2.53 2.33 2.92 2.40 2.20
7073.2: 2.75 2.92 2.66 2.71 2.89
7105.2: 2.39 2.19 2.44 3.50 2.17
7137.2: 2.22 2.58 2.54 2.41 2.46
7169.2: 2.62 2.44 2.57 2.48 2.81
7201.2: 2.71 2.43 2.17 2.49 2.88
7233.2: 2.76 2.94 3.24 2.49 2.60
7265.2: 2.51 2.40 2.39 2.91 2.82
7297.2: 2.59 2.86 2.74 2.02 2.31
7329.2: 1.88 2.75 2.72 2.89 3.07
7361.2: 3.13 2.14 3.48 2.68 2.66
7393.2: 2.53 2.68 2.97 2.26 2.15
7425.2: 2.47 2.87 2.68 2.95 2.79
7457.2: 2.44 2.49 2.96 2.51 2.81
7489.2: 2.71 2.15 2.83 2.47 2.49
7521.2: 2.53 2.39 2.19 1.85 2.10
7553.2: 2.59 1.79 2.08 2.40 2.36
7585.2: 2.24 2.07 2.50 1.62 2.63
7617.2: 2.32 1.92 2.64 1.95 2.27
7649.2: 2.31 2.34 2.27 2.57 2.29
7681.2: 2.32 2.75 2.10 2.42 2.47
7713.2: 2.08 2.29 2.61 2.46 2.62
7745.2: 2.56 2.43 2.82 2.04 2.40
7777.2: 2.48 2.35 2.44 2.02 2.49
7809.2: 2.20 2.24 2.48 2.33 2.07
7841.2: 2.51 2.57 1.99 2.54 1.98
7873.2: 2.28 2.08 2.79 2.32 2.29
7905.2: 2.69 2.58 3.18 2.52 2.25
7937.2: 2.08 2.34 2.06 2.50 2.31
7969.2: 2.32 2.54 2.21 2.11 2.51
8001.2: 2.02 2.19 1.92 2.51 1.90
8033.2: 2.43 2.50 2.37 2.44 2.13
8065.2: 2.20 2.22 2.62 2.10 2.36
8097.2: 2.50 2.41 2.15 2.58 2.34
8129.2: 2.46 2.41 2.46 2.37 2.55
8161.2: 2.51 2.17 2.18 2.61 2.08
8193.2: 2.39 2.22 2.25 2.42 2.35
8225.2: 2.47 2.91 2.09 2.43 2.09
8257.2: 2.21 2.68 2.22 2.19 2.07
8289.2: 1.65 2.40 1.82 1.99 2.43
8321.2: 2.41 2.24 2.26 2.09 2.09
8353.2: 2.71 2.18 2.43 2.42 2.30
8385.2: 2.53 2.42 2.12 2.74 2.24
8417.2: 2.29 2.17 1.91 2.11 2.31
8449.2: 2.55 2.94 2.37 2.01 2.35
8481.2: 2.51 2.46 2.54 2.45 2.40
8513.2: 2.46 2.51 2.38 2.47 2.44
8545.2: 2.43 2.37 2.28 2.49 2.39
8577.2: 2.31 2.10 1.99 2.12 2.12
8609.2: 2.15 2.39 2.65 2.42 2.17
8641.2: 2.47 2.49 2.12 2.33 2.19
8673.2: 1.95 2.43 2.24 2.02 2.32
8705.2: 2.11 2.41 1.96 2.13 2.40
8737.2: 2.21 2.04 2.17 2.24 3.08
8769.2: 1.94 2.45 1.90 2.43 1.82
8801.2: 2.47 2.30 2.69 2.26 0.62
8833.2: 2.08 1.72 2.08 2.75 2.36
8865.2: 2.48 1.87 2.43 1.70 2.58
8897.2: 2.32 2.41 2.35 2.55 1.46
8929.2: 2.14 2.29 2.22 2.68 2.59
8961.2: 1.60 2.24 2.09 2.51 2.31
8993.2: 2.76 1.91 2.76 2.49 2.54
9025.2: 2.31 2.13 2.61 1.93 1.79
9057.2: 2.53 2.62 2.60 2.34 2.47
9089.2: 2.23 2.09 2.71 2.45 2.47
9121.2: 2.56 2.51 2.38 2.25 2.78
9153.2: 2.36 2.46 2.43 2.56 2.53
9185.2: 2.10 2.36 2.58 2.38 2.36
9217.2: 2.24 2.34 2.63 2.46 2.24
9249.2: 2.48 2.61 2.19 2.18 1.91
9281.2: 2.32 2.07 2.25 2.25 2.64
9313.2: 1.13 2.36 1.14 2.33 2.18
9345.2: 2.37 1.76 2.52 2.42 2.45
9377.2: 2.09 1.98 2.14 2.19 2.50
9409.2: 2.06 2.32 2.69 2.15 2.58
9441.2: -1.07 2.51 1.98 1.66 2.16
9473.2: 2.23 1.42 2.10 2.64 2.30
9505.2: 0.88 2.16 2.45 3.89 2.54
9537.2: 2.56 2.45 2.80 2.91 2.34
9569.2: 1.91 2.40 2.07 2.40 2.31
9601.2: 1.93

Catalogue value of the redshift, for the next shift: 0.21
